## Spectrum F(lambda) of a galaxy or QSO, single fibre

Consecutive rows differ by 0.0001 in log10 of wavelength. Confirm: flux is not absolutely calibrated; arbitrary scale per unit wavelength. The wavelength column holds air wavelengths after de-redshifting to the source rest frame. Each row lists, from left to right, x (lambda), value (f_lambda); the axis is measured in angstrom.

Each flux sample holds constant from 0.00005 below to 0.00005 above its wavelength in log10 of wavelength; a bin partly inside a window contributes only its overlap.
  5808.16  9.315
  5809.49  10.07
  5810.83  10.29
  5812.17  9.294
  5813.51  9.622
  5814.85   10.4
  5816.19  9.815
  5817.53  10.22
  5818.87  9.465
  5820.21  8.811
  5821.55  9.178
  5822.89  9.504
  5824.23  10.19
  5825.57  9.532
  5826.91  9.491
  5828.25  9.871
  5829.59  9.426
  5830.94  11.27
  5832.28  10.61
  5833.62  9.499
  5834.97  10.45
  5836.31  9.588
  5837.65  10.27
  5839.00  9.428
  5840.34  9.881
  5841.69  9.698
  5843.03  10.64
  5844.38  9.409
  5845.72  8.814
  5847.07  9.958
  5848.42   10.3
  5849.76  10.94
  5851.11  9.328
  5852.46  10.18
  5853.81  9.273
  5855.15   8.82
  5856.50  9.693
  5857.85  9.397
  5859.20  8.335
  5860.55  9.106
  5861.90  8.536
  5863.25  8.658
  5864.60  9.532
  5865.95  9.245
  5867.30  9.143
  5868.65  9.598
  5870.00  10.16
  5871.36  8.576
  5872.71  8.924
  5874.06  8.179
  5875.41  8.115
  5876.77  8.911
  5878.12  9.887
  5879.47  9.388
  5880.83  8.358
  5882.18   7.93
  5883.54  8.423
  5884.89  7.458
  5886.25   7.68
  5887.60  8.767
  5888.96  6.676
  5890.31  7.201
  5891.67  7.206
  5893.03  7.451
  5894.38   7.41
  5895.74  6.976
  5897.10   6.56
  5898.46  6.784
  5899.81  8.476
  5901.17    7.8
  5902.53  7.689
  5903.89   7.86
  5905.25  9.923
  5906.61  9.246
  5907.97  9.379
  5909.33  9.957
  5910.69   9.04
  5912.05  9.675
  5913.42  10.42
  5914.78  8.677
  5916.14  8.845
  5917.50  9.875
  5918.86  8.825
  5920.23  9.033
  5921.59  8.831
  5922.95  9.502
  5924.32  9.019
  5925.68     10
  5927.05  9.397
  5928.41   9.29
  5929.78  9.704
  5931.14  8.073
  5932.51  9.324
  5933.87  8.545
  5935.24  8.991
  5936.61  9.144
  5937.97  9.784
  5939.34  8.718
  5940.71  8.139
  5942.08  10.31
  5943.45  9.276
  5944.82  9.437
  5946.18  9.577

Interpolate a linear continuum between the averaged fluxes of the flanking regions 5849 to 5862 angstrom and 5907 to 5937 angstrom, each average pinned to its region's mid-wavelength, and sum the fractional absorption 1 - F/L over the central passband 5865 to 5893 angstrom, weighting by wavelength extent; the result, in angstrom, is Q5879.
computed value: 2.6 angstrom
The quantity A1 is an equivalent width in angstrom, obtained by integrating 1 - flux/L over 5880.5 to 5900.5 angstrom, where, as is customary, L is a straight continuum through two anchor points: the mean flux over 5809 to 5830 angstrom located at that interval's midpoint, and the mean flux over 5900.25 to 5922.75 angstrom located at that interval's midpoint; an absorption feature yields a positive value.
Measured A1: 3.6 angstrom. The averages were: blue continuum 9.7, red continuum 9.07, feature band 7.55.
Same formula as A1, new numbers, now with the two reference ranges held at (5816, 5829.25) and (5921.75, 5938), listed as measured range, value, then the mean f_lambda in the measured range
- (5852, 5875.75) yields 0.9 angstrom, 9.09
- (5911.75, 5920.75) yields -0.1 angstrom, 9.32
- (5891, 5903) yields 2.5 angstrom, 7.37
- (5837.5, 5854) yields -0.6 angstrom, 9.85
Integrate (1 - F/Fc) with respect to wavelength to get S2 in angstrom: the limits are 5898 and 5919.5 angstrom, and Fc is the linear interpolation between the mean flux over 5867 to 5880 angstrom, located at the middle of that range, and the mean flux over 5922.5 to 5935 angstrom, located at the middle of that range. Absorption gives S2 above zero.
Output 0.5 angstrom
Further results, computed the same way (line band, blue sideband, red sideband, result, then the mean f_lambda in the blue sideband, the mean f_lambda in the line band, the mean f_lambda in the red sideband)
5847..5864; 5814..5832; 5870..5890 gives -0.74 angstrom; 9.8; 9.41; 8.41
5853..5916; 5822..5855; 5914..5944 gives 6.16 angstrom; 9.88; 8.58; 9.15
